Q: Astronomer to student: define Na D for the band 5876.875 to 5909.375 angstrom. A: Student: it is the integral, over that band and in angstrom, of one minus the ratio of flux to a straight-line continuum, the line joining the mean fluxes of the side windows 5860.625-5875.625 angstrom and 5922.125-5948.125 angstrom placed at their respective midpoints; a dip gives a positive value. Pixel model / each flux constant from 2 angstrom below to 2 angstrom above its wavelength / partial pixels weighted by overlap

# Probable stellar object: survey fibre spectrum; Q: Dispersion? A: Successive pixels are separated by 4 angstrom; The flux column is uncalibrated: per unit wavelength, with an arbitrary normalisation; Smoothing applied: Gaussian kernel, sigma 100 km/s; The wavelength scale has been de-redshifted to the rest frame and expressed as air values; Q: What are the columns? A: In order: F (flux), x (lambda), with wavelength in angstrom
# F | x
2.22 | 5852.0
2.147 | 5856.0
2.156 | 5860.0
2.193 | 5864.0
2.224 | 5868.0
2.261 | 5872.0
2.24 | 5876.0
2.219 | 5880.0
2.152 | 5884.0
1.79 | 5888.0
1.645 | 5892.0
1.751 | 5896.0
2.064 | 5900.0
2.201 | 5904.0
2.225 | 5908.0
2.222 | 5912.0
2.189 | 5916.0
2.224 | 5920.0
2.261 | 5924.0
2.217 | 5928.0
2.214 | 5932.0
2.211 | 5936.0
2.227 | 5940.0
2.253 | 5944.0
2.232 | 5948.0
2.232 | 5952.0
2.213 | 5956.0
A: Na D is 3.1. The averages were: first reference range 2.22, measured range 2.01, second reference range 2.23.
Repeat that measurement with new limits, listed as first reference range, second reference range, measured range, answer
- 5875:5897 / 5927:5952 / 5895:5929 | -1.1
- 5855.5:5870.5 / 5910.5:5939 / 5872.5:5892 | 1.2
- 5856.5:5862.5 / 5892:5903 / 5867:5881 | -1.3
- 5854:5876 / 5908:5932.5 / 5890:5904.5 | 2.1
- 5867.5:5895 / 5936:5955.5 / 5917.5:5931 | -0.4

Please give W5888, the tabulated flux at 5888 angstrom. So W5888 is 1.79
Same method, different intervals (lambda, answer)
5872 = 2.261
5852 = 2.22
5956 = 2.213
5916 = 2.189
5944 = 2.253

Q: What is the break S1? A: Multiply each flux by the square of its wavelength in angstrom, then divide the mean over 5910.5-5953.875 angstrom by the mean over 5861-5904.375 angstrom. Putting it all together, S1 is 1.1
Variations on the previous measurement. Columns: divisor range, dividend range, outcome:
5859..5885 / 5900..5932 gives 1.01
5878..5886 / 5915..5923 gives 1.03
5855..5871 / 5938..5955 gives 1.05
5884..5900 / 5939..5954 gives 1.25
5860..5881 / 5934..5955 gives 1.03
